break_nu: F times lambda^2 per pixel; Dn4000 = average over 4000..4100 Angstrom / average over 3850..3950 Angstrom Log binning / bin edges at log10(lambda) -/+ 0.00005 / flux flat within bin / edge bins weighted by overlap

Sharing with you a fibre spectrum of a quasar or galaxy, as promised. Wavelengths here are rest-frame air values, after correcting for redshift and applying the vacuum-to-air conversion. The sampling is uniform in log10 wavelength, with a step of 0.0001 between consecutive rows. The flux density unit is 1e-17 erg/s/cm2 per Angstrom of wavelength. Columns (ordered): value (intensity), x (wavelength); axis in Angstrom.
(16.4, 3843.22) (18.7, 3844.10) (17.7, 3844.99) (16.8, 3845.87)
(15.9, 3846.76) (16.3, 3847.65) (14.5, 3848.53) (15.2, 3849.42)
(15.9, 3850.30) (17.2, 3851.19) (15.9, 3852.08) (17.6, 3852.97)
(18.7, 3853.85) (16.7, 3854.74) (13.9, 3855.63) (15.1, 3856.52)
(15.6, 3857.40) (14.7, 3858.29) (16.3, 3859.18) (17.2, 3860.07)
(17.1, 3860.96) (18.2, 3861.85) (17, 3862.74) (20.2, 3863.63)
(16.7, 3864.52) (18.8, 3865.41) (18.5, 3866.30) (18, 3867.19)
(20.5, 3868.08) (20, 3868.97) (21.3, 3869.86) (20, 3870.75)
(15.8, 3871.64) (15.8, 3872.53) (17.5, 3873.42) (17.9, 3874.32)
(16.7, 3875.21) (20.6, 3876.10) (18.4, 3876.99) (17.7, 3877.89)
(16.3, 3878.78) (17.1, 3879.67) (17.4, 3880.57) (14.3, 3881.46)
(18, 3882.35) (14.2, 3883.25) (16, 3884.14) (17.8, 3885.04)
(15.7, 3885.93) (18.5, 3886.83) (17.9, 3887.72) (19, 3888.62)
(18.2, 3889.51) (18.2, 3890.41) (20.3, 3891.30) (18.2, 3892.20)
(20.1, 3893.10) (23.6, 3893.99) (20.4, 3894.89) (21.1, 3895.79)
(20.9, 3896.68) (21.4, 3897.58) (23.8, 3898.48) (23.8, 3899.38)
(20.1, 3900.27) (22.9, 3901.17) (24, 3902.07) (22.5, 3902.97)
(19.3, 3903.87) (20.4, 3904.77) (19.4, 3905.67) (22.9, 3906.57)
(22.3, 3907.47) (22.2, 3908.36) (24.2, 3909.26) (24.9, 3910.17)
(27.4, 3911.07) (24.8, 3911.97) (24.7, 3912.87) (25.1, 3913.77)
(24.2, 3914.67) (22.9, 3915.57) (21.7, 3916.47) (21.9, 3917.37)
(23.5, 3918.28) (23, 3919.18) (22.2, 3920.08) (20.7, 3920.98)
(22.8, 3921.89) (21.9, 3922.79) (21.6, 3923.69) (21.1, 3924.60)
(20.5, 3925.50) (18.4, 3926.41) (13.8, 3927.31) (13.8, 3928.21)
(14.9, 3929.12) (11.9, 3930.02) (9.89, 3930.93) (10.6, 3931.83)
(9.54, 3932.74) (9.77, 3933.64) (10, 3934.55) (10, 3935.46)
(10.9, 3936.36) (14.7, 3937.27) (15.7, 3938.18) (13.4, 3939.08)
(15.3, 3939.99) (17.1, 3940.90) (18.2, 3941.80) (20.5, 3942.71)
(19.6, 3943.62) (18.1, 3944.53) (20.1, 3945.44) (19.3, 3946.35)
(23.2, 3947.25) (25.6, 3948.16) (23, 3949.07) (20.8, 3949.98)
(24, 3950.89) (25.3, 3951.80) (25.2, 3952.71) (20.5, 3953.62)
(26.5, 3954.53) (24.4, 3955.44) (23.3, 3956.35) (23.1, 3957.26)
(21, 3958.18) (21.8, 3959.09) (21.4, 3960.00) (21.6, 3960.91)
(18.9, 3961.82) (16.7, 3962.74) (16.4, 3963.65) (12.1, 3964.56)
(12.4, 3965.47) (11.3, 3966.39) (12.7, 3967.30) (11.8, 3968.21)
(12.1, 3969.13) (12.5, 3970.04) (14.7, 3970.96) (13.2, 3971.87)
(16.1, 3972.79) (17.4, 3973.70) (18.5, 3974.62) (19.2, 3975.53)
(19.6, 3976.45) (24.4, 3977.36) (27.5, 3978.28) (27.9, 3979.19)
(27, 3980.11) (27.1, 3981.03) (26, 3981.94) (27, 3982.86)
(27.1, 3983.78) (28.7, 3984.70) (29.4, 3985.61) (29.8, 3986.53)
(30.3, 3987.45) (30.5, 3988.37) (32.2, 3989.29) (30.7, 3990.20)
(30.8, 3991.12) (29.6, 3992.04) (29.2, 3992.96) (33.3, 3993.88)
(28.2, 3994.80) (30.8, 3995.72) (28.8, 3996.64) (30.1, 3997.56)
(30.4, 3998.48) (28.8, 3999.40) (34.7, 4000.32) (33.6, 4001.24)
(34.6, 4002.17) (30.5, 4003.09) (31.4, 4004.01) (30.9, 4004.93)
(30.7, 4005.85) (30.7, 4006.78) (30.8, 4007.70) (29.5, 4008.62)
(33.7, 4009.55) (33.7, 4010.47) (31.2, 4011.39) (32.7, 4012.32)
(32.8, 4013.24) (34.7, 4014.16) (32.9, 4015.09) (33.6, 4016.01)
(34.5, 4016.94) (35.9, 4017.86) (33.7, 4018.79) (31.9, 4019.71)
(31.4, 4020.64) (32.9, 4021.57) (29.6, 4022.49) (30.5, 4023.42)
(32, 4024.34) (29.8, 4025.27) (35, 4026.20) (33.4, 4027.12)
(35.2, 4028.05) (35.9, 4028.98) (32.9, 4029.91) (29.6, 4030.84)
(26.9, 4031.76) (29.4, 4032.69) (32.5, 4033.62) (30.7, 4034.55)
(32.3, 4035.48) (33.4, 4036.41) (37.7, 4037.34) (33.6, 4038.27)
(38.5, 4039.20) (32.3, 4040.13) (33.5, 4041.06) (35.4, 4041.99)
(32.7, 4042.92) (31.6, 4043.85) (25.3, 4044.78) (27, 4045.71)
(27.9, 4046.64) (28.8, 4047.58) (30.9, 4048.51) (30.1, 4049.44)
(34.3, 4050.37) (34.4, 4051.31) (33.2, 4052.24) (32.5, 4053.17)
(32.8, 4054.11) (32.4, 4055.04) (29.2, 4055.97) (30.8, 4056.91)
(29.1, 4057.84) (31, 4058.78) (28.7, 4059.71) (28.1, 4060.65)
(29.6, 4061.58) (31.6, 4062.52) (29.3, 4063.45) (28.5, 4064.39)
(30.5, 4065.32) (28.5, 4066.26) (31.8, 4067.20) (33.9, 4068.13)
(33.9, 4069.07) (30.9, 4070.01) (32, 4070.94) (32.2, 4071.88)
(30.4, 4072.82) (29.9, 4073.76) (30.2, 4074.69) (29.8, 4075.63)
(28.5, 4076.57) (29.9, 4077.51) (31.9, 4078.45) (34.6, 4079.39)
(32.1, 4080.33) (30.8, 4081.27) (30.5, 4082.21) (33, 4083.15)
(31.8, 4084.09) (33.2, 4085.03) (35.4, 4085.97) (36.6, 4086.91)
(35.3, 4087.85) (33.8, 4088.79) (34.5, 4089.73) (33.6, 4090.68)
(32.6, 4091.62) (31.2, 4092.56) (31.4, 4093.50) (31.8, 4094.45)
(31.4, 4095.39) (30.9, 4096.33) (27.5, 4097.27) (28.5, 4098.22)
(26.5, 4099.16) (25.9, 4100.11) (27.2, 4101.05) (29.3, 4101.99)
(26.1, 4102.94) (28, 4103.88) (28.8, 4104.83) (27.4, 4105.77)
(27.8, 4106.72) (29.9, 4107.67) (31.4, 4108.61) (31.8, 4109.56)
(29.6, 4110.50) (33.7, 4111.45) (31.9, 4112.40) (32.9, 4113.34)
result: 1.8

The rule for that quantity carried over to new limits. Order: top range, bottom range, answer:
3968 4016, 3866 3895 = 1.61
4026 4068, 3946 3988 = 1.54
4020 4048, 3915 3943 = 2.00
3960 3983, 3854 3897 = 1.09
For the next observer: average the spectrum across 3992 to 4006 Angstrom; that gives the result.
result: 31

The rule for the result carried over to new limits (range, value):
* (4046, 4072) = 30.9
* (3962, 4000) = 23.5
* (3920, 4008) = 21.9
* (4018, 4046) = 32.3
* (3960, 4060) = 28.6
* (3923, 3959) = 18.1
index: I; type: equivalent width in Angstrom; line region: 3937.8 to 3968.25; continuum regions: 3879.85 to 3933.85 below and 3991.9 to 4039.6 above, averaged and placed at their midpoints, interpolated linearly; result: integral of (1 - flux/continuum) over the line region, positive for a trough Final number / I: 6.62 Angstrom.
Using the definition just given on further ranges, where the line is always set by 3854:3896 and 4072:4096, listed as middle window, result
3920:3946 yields 6.8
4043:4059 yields -0.4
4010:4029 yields -3.6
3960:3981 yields 5.8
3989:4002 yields -2.4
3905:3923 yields -2.3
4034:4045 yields -1.6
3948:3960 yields 0.0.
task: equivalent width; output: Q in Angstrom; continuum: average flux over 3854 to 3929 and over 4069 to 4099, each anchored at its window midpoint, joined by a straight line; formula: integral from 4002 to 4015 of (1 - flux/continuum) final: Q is -2.38 Angstrom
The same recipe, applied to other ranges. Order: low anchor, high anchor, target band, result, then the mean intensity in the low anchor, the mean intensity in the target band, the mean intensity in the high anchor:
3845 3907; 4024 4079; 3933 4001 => 9.2 Angstrom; 18.3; 21.9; 31.4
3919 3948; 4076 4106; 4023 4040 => -4.8 Angstrom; 16.7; 32.7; 31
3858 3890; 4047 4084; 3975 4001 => -2.9 Angstrom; 17.7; 28.6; 31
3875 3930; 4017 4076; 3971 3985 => 1.9 Angstrom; 20.3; 22.8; 31.6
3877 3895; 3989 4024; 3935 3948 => 3.9 Angstrom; 17.9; 17.1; 31.7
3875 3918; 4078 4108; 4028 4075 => -4.5 Angstrom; 20.5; 31.4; 30.9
